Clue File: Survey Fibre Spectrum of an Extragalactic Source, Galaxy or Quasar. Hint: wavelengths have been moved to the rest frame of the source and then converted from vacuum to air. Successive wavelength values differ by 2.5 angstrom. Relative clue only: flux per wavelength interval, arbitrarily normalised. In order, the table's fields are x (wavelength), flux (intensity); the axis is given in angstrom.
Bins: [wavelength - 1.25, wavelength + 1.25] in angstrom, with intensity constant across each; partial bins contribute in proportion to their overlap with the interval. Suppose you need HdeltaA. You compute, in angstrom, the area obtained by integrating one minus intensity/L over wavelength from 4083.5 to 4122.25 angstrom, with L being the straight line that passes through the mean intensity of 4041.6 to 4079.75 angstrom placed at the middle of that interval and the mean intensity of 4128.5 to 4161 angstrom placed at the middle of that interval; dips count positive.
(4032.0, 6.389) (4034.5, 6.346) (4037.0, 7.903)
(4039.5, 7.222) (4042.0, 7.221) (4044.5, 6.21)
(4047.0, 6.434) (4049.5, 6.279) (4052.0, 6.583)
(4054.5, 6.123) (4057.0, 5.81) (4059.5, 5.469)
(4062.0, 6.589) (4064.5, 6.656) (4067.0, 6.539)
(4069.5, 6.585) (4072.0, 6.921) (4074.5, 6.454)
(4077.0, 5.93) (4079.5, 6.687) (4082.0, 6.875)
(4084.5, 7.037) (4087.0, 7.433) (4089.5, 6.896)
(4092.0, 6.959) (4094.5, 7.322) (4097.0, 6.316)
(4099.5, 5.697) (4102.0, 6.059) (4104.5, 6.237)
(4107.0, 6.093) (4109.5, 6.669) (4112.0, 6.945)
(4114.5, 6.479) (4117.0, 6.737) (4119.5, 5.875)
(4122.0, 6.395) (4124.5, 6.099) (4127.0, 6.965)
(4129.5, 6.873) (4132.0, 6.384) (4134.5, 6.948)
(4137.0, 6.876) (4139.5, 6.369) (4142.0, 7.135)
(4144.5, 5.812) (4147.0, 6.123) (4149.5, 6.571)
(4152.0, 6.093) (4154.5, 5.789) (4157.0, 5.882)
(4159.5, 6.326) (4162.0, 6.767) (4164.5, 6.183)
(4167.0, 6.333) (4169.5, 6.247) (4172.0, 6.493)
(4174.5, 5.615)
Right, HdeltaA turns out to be -1.1 angstrom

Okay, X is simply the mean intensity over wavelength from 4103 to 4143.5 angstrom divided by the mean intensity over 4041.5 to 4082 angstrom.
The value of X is 1.02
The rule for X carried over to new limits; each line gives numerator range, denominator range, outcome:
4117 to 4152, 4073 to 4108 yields 0.99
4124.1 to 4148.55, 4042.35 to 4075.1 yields 1.03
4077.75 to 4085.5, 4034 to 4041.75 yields 0.94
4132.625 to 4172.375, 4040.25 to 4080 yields 0.99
